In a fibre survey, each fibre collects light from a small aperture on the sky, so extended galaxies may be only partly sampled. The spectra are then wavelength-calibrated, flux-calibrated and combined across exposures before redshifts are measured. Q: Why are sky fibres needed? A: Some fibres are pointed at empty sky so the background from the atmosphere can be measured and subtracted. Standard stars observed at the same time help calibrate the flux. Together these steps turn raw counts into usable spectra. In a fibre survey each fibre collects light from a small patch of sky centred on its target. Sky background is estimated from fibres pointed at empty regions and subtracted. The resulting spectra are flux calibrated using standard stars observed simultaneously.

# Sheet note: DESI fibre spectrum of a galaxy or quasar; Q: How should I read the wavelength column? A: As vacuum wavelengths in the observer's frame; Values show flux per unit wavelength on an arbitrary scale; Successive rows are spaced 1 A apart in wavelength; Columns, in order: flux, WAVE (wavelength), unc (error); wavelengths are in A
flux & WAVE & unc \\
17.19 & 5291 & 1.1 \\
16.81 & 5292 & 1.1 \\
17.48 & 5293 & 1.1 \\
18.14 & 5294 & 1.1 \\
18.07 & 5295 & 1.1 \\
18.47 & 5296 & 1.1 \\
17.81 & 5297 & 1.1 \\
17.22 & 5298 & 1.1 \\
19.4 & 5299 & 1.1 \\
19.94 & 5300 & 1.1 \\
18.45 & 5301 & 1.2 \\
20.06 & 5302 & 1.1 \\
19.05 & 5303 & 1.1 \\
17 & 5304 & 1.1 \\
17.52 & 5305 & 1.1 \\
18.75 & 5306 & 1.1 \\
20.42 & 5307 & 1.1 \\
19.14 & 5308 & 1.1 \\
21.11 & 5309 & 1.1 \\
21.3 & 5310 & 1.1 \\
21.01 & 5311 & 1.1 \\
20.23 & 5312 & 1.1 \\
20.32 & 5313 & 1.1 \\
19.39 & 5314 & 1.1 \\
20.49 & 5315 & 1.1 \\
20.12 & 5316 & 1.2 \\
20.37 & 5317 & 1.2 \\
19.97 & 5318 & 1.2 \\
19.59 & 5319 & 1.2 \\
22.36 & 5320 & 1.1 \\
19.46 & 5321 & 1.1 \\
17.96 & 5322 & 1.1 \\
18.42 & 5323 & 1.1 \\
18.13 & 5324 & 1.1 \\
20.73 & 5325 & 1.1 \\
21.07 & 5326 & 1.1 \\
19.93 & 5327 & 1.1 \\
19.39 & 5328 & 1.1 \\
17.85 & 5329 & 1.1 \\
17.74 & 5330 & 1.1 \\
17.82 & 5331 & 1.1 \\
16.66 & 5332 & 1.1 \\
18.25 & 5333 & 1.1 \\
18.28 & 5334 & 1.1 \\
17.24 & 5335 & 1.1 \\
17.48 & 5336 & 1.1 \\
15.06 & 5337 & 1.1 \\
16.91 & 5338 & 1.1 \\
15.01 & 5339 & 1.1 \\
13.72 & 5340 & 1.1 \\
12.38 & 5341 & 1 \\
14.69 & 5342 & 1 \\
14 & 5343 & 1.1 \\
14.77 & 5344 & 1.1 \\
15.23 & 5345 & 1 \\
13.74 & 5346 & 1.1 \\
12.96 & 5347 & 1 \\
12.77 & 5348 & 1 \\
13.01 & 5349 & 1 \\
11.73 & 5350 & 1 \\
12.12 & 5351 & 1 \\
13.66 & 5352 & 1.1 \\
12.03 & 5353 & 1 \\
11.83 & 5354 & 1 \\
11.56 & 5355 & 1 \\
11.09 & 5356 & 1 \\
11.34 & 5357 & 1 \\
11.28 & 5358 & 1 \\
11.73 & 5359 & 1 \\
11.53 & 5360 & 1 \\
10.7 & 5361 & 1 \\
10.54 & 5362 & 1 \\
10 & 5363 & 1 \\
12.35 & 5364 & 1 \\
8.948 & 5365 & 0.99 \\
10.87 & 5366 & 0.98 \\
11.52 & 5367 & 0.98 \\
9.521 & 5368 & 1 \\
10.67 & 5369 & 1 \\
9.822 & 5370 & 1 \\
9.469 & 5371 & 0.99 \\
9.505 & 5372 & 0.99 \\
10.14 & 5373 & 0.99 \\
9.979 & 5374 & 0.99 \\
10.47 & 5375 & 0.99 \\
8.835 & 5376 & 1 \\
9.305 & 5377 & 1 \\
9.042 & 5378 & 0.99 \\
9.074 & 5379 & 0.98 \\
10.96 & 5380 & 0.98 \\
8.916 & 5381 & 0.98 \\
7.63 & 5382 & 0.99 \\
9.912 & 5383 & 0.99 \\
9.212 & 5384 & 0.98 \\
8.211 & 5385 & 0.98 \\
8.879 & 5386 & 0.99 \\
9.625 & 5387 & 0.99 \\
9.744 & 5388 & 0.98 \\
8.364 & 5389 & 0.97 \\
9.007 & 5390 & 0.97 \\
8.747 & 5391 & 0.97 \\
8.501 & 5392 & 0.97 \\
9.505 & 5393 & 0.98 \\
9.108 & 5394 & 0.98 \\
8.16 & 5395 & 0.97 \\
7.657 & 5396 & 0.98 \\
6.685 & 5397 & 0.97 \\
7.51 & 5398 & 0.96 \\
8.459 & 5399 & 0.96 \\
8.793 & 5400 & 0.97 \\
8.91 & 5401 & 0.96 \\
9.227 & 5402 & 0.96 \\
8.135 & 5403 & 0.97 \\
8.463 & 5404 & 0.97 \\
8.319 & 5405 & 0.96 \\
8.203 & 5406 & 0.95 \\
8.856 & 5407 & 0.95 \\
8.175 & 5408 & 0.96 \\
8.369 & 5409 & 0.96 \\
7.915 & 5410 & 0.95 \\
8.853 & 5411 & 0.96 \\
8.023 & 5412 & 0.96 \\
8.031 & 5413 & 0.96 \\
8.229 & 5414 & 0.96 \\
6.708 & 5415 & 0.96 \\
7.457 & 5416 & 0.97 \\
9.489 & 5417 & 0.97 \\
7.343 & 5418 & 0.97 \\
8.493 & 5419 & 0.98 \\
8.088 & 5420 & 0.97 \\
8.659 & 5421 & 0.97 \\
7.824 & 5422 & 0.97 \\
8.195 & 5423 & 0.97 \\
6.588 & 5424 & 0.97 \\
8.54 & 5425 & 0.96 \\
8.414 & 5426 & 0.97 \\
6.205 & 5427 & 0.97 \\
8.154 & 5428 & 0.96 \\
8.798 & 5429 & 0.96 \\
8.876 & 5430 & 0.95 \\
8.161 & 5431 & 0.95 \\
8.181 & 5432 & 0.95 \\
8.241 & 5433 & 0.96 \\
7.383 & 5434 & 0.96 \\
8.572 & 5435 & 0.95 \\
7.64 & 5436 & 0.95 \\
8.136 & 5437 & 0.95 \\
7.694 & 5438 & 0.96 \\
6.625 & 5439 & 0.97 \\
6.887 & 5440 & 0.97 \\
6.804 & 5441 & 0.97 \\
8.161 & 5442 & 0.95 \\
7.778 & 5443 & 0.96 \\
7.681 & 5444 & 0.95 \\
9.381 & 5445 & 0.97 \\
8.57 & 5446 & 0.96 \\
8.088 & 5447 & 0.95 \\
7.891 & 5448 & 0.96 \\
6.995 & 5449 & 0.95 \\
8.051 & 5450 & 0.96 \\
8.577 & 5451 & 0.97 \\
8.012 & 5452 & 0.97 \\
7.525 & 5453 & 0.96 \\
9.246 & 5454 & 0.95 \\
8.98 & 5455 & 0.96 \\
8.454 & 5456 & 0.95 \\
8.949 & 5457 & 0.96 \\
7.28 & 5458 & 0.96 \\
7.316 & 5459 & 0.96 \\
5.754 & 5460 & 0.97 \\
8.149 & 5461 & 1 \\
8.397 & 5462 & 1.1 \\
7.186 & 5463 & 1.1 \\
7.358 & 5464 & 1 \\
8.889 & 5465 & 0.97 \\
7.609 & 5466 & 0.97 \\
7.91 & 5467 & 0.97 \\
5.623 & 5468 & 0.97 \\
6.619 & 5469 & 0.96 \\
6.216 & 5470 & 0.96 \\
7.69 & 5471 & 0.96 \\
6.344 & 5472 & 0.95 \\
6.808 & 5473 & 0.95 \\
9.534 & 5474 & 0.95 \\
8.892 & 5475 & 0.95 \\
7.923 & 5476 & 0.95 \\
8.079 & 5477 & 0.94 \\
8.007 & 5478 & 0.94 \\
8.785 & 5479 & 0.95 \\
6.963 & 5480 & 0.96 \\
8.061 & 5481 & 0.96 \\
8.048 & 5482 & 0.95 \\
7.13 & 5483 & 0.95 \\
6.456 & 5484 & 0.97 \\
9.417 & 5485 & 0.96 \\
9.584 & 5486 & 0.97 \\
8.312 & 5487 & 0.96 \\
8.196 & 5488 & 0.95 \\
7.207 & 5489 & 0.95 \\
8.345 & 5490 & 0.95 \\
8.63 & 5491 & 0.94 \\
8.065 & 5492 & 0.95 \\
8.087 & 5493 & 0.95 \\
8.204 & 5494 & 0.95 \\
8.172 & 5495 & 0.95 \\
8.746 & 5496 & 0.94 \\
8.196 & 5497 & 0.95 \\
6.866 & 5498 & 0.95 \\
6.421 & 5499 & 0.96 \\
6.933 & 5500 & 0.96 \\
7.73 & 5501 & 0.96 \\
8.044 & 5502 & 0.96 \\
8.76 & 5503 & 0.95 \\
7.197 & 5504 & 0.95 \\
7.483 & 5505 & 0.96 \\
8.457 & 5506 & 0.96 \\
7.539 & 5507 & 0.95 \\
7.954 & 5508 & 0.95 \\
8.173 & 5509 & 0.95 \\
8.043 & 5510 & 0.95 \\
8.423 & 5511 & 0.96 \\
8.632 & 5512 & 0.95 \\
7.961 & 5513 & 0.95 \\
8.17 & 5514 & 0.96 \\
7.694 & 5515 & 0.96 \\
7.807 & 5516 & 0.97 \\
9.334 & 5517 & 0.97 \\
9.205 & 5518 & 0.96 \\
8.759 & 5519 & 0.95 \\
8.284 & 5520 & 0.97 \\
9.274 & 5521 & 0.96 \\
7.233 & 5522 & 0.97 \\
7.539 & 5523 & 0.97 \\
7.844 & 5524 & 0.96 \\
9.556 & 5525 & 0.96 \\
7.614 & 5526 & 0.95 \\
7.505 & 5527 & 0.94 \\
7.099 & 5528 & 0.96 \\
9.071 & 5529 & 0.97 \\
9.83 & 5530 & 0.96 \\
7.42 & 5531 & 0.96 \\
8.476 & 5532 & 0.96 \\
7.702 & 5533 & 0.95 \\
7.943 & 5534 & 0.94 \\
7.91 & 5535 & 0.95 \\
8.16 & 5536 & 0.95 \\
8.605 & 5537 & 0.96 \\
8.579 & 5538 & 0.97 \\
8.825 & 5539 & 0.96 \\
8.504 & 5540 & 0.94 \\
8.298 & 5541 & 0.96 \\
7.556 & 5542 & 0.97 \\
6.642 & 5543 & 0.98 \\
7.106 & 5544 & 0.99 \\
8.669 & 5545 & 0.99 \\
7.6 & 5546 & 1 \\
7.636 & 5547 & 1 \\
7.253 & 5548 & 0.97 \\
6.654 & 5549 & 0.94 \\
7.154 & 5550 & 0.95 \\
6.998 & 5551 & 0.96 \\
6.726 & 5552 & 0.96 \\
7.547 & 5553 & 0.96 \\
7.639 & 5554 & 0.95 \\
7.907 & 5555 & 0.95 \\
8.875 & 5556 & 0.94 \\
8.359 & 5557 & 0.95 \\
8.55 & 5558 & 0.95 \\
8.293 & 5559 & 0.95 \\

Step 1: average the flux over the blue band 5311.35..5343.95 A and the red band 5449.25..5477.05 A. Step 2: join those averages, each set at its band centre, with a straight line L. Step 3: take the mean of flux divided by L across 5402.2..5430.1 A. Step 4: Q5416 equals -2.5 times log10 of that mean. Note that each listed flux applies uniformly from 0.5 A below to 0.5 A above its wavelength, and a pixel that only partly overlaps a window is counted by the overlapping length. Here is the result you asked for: 0.36 mag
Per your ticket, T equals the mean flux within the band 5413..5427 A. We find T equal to 7.94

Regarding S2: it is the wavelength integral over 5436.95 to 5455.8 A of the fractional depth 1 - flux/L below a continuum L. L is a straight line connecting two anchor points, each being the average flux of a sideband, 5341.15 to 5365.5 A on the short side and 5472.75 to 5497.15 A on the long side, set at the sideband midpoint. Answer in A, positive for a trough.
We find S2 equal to 2.8 A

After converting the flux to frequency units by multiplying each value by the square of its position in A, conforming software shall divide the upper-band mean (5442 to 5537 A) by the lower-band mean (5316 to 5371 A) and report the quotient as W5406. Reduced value 0.6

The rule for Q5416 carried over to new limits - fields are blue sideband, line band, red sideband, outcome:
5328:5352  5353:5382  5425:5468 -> 0.28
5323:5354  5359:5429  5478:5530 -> 0.43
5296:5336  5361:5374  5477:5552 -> 0.50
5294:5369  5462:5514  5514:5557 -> 0.25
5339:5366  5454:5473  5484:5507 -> 0.19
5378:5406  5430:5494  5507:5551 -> 0.07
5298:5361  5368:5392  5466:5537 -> 0.46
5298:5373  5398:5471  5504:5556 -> 0.43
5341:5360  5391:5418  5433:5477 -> 0.22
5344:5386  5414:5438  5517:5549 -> 0.22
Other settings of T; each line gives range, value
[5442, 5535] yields 7.98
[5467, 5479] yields 7.51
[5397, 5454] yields 8.06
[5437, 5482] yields 7.77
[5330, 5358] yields 14.3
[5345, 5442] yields 9.26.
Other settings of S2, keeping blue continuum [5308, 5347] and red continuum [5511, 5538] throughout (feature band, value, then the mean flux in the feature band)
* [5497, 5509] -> 2.2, 7.63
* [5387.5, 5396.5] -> 3.7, 8.75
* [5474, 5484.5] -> 2.6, 7.92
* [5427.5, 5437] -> 3.4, 8.22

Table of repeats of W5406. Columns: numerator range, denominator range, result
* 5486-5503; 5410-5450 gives 1.03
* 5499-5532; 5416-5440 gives 1.05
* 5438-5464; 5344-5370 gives 0.69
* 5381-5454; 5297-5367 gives 0.52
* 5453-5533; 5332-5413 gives 0.77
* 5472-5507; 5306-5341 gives 0.45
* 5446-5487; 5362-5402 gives 0.87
